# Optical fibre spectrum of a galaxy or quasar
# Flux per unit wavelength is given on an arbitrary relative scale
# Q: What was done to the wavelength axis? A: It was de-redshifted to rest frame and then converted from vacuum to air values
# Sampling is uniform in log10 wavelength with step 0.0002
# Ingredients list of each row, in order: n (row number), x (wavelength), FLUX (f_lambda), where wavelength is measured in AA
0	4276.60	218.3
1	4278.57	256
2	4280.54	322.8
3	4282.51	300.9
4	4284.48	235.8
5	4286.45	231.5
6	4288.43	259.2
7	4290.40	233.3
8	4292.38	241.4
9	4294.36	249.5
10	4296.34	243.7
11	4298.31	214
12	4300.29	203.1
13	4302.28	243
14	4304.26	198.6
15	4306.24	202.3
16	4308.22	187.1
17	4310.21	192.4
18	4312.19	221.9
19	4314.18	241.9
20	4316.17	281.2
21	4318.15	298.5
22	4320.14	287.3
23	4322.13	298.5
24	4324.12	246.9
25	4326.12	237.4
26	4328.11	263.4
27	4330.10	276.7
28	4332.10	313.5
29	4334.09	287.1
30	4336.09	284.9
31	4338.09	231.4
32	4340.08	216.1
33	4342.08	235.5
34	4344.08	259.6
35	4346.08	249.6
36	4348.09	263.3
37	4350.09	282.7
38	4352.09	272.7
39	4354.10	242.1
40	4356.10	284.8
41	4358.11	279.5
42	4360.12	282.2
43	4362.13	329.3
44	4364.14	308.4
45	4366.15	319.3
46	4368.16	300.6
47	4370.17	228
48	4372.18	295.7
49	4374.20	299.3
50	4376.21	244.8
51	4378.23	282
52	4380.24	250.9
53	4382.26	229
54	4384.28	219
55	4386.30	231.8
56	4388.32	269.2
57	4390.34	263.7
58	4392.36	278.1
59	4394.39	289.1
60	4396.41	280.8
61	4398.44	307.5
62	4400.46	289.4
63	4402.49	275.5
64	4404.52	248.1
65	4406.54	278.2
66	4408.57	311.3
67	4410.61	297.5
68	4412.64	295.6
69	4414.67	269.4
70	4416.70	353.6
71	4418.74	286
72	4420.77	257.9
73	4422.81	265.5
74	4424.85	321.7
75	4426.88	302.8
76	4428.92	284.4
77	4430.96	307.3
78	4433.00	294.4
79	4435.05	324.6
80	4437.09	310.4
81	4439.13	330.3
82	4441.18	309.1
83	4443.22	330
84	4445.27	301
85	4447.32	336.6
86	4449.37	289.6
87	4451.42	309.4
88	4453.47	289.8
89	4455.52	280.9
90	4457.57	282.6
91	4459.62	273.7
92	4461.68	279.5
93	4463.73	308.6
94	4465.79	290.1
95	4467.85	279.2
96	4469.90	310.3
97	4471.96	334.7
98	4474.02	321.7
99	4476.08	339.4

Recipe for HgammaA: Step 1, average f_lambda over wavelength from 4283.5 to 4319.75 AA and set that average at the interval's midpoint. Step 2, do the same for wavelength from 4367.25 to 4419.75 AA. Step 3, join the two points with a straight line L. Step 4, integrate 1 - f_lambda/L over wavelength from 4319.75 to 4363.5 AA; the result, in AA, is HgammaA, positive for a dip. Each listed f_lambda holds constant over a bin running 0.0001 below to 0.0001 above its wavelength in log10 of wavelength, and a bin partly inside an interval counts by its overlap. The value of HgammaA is -3.1 AA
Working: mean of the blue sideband 233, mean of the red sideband 276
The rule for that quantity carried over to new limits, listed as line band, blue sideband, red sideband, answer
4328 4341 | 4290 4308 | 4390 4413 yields -1.3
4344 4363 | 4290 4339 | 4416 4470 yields -0.8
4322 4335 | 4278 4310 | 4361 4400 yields -1.1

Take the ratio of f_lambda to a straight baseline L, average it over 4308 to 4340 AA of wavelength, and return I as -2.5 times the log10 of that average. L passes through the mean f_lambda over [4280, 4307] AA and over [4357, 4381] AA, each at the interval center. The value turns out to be -0.01 mag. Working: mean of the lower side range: 240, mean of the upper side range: 285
